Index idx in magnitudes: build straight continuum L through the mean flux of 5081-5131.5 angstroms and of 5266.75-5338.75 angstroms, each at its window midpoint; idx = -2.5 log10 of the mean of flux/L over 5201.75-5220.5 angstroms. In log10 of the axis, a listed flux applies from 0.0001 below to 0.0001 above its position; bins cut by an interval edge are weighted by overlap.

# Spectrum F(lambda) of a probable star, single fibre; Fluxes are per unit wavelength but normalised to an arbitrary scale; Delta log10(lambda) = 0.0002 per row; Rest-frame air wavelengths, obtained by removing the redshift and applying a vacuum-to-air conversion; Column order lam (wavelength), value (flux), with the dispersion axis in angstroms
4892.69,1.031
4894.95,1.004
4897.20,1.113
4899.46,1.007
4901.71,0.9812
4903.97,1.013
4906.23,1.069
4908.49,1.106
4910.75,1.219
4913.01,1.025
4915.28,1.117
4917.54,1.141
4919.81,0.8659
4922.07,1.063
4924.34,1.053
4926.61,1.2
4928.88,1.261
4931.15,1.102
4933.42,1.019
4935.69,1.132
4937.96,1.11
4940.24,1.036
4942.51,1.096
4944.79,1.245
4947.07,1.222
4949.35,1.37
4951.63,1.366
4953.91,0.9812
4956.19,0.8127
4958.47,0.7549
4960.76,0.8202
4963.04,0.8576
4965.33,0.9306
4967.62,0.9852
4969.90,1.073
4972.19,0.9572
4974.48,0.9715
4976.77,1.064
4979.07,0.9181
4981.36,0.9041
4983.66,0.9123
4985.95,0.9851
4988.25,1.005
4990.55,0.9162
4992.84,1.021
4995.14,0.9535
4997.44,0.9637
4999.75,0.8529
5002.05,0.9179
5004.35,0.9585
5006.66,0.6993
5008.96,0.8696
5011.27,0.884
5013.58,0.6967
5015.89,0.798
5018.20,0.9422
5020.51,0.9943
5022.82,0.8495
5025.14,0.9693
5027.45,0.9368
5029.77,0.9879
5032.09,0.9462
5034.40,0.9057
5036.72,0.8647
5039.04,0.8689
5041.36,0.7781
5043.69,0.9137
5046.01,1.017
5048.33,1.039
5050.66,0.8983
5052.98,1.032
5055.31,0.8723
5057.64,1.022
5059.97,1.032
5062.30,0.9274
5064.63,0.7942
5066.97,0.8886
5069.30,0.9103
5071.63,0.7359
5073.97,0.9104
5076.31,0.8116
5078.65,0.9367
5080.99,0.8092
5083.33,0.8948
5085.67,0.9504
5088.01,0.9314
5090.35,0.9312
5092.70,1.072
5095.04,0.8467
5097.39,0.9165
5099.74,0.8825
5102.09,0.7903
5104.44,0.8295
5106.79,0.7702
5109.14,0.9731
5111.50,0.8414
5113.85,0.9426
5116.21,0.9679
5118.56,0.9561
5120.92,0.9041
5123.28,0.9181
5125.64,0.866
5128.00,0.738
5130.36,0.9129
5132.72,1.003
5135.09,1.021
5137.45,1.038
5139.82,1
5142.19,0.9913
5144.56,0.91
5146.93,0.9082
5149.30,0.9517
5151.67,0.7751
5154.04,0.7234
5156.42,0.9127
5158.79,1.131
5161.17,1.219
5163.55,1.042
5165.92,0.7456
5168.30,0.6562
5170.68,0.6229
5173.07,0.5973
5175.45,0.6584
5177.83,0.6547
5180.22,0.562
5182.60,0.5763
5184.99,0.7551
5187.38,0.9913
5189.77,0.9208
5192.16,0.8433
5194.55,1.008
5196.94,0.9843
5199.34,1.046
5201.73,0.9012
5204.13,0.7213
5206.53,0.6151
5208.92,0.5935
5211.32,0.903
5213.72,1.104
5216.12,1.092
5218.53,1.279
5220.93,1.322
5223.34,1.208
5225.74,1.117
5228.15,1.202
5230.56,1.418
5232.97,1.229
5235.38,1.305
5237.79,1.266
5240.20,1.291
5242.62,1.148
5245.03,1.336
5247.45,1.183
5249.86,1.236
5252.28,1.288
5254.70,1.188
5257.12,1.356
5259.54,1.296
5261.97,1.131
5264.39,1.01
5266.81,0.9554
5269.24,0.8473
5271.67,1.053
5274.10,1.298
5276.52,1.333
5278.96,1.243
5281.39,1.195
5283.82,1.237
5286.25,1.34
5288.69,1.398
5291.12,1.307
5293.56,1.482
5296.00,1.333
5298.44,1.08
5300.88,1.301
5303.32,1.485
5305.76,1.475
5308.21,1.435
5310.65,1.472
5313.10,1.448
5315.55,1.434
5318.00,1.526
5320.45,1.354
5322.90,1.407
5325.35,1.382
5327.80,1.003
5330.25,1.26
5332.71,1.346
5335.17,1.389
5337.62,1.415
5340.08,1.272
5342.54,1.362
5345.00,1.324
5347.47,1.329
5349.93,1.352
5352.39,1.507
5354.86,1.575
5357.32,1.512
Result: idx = 0.216 mag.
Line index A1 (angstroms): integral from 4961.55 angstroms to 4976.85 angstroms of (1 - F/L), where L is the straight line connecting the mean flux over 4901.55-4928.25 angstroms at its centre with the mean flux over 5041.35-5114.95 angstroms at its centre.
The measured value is 0.8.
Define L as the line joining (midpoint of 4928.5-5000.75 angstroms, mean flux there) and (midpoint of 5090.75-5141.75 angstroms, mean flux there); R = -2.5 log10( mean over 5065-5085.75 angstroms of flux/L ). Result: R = 0.09 mag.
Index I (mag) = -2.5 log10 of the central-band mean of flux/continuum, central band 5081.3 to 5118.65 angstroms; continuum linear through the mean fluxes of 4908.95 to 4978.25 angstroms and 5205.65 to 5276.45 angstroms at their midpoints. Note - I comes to 0.22 mag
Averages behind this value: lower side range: 1.06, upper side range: 1.15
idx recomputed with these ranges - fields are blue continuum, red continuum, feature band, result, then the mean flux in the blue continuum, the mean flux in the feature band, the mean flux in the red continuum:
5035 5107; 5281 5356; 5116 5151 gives 0.09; 0.901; 0.936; 1.36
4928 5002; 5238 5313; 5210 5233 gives 0.03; 1.02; 1.18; 1.26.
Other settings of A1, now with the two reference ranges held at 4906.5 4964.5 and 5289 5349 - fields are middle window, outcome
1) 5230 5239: 0.0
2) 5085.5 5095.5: 2.0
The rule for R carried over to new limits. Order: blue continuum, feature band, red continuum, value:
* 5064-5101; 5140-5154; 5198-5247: 0.10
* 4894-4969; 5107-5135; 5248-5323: 0.28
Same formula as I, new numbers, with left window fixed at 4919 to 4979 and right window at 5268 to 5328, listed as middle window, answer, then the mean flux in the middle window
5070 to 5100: 0.277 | 0.895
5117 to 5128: 0.304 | 0.895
